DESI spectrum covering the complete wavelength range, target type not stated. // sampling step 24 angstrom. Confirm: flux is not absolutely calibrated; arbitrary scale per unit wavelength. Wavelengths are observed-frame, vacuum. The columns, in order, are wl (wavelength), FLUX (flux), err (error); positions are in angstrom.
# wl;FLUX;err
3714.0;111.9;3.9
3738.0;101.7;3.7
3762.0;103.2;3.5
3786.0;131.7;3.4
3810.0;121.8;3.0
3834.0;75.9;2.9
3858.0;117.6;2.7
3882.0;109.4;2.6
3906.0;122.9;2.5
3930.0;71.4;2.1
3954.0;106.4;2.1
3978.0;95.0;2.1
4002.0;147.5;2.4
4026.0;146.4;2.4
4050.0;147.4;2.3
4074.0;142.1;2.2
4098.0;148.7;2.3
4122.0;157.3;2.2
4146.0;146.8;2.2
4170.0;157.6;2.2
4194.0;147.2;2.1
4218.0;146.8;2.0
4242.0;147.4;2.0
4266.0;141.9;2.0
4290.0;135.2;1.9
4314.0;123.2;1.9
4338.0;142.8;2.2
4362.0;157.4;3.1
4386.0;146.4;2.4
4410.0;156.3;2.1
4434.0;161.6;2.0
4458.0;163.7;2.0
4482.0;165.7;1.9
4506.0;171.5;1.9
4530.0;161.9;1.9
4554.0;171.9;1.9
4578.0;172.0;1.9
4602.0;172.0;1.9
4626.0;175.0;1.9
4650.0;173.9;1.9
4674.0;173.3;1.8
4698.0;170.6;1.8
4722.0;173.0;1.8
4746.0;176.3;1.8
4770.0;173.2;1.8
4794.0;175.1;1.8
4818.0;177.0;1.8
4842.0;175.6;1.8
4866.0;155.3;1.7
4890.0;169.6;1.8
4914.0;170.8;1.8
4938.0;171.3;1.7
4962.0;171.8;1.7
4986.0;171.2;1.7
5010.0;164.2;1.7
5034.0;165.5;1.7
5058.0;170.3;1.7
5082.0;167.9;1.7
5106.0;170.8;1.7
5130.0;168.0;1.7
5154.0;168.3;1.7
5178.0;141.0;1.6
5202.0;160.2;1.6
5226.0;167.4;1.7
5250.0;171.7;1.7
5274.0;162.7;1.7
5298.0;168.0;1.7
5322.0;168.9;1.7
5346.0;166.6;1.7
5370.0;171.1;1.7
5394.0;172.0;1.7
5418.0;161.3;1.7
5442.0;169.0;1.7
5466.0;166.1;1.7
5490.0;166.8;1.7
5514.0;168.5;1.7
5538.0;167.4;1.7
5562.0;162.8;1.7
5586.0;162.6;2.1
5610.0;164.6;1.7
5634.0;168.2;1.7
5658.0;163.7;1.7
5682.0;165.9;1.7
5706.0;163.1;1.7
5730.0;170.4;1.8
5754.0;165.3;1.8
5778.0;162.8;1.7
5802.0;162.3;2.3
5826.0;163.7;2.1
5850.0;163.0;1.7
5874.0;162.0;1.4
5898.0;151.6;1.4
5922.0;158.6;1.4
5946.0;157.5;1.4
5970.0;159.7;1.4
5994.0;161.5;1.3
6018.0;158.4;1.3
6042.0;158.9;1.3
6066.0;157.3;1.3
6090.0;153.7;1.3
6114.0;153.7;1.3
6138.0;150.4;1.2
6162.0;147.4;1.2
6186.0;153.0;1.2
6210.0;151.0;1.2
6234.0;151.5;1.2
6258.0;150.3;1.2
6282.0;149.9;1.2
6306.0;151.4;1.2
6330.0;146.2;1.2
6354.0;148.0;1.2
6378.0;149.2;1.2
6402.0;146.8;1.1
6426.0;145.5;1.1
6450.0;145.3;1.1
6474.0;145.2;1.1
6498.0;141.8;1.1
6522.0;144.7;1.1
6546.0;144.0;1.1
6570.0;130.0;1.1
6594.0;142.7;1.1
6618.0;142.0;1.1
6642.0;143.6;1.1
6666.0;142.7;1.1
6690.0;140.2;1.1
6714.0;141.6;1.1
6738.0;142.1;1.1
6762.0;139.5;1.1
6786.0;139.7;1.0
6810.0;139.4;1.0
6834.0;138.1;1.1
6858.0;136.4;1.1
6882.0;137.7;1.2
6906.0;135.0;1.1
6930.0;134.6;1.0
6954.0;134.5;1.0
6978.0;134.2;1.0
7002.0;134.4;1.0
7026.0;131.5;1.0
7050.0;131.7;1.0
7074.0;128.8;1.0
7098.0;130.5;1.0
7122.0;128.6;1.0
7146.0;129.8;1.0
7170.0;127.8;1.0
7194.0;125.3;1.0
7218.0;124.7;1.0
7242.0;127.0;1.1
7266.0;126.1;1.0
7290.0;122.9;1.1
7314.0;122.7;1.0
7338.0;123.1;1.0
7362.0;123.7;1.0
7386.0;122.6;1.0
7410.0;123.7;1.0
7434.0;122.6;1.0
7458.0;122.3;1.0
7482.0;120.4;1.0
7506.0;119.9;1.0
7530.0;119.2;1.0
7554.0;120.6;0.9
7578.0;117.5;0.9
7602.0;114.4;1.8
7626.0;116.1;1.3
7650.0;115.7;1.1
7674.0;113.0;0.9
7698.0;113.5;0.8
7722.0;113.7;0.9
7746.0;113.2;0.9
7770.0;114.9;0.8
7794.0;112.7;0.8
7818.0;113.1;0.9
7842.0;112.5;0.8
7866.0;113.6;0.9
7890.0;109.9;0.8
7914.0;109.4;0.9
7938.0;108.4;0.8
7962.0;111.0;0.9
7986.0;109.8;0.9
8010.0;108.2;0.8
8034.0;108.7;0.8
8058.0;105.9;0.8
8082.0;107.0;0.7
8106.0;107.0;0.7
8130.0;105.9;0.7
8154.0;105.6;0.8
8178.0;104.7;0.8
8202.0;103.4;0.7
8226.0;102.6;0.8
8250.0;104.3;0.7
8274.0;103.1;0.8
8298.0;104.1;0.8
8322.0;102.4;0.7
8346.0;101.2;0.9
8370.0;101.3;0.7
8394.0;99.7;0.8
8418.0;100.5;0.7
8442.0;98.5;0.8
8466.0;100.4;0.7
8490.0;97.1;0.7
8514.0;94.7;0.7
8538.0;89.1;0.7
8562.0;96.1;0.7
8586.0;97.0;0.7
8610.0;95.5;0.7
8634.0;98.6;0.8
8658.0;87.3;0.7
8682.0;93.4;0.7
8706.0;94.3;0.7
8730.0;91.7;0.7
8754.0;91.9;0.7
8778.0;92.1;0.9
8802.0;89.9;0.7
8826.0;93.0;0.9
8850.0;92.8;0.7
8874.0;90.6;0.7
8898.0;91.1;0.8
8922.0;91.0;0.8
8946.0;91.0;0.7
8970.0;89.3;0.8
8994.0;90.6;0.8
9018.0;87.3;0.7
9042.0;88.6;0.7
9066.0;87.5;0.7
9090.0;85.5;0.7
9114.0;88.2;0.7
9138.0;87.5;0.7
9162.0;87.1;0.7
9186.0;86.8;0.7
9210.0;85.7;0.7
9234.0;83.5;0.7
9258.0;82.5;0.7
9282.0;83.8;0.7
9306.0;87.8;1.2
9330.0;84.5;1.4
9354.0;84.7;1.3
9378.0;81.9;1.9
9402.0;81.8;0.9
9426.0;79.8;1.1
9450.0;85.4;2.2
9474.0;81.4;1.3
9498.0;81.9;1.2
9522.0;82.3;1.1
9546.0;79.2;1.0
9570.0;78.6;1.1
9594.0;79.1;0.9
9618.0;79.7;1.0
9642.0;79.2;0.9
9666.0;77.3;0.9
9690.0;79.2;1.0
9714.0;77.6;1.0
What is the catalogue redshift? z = 0.00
